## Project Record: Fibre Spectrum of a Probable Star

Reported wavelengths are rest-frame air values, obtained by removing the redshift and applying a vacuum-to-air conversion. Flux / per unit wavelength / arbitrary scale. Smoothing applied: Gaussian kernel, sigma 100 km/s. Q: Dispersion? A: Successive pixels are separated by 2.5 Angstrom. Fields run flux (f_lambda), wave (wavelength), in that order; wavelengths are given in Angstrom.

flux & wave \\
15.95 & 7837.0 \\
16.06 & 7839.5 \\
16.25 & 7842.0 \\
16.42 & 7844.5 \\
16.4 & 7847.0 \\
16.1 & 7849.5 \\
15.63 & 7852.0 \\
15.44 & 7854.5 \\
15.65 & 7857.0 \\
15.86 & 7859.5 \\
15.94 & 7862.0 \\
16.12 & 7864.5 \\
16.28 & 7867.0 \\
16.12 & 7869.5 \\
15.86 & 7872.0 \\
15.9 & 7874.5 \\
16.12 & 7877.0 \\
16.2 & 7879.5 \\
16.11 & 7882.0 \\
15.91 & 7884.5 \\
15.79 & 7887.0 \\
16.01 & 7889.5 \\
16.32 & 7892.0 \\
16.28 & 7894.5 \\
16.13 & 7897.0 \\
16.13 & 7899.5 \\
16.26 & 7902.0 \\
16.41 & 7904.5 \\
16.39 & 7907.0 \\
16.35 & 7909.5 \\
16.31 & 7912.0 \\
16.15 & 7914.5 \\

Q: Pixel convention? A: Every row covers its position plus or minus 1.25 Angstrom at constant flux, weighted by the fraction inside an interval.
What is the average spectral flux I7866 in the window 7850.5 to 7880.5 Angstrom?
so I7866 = 15.9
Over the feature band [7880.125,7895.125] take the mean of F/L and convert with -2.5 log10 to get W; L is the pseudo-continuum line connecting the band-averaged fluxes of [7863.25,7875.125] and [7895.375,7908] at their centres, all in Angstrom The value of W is 0.01 mag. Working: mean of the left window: 16.1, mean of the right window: 16.3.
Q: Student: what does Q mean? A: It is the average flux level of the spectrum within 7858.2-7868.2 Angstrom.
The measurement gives 16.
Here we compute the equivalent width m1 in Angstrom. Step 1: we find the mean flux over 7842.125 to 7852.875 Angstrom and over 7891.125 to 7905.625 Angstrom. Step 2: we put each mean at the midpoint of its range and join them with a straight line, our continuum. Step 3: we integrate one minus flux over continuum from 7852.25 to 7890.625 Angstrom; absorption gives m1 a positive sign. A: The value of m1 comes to 0.6 Angstrom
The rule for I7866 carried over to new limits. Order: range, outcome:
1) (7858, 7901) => 16.1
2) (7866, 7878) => 16.1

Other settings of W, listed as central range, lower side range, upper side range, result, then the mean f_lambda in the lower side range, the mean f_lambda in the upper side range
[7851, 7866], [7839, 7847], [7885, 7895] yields 0.029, 16.3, 16.1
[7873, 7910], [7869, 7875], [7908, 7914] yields -0.001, 15.9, 16.3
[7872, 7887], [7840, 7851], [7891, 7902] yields 0.015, 16.3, 16.2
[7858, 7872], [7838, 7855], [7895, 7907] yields 0.006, 16.1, 16.3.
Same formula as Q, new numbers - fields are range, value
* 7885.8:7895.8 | 16.1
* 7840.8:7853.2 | 16.2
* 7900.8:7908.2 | 16.4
